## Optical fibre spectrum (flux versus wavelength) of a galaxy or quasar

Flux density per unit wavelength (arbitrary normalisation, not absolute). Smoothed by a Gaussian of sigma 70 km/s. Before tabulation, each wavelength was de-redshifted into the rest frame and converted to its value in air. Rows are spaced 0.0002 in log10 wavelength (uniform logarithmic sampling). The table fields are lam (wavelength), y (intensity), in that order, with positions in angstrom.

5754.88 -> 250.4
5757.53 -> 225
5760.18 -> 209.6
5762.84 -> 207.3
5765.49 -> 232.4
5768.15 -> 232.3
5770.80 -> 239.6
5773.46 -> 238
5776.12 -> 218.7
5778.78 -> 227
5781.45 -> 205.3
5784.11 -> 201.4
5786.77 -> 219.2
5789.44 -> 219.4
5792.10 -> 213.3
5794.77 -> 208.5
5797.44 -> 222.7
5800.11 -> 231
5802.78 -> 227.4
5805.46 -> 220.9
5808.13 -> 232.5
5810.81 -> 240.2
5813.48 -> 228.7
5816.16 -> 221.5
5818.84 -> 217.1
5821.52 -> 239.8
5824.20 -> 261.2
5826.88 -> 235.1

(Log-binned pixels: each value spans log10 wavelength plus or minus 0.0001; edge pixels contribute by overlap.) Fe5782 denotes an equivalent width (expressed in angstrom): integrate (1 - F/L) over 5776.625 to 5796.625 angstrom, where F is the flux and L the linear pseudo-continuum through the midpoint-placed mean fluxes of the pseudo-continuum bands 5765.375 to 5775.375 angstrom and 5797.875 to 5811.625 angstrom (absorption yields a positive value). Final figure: 1.6 angstrom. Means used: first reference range 235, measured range 214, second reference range 229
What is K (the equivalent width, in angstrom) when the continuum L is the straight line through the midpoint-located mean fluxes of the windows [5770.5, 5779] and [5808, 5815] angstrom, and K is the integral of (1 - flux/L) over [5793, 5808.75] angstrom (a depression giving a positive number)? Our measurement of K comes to 0.6 angstrom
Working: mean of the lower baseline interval 230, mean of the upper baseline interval 234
